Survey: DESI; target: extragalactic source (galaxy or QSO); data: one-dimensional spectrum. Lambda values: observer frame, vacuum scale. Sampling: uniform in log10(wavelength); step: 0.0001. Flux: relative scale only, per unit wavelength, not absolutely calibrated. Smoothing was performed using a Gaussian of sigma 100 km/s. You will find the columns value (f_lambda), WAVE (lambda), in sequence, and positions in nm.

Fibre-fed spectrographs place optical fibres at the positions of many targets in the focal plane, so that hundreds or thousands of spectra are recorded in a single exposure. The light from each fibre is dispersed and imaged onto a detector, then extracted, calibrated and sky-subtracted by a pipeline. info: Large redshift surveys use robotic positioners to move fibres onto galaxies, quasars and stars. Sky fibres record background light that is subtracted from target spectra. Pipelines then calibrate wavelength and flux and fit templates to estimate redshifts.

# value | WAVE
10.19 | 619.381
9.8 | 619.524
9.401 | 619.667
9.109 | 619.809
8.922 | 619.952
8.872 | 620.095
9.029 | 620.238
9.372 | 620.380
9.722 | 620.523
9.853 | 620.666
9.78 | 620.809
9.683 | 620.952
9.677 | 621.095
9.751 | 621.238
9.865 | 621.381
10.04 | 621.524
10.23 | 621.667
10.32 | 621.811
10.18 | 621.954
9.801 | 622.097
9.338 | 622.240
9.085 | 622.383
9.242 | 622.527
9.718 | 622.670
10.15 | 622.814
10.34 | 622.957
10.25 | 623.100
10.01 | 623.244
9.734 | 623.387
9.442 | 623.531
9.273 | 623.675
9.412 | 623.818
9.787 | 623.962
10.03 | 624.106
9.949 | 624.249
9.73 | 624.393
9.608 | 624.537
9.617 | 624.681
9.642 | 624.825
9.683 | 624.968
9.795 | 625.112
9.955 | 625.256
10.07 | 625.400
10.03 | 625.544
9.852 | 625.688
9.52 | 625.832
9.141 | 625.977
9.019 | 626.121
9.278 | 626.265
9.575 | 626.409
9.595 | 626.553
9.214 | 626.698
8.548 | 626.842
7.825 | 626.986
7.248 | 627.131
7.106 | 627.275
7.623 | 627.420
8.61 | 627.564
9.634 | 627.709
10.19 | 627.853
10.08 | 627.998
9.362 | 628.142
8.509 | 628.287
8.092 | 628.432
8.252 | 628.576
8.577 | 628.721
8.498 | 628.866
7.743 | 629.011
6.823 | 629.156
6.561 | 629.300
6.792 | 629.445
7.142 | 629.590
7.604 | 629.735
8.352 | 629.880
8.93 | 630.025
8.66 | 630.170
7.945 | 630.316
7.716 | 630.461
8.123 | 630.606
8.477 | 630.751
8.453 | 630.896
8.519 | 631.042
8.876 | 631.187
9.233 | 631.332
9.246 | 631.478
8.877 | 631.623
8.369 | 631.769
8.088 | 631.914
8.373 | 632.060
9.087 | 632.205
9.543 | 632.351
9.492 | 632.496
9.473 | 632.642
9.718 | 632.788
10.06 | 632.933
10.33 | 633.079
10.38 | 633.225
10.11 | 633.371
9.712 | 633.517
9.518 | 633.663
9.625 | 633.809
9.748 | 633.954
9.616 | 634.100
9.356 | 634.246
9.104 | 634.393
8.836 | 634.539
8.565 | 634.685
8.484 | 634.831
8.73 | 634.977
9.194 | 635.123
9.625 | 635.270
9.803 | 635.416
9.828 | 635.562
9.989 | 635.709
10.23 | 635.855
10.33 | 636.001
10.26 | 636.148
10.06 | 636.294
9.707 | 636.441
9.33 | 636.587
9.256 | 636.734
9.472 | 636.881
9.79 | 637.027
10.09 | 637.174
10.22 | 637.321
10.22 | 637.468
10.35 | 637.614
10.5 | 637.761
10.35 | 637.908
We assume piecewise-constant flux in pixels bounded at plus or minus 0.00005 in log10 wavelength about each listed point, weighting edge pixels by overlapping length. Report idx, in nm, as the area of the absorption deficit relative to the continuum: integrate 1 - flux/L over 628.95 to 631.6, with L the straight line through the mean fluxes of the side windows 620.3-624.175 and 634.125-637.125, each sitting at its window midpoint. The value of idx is 0.421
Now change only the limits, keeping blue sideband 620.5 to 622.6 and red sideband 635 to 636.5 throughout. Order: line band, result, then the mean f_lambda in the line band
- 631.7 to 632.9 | 0.096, 9.06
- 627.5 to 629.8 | 0.360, 8.28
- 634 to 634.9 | 0.076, 9.01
